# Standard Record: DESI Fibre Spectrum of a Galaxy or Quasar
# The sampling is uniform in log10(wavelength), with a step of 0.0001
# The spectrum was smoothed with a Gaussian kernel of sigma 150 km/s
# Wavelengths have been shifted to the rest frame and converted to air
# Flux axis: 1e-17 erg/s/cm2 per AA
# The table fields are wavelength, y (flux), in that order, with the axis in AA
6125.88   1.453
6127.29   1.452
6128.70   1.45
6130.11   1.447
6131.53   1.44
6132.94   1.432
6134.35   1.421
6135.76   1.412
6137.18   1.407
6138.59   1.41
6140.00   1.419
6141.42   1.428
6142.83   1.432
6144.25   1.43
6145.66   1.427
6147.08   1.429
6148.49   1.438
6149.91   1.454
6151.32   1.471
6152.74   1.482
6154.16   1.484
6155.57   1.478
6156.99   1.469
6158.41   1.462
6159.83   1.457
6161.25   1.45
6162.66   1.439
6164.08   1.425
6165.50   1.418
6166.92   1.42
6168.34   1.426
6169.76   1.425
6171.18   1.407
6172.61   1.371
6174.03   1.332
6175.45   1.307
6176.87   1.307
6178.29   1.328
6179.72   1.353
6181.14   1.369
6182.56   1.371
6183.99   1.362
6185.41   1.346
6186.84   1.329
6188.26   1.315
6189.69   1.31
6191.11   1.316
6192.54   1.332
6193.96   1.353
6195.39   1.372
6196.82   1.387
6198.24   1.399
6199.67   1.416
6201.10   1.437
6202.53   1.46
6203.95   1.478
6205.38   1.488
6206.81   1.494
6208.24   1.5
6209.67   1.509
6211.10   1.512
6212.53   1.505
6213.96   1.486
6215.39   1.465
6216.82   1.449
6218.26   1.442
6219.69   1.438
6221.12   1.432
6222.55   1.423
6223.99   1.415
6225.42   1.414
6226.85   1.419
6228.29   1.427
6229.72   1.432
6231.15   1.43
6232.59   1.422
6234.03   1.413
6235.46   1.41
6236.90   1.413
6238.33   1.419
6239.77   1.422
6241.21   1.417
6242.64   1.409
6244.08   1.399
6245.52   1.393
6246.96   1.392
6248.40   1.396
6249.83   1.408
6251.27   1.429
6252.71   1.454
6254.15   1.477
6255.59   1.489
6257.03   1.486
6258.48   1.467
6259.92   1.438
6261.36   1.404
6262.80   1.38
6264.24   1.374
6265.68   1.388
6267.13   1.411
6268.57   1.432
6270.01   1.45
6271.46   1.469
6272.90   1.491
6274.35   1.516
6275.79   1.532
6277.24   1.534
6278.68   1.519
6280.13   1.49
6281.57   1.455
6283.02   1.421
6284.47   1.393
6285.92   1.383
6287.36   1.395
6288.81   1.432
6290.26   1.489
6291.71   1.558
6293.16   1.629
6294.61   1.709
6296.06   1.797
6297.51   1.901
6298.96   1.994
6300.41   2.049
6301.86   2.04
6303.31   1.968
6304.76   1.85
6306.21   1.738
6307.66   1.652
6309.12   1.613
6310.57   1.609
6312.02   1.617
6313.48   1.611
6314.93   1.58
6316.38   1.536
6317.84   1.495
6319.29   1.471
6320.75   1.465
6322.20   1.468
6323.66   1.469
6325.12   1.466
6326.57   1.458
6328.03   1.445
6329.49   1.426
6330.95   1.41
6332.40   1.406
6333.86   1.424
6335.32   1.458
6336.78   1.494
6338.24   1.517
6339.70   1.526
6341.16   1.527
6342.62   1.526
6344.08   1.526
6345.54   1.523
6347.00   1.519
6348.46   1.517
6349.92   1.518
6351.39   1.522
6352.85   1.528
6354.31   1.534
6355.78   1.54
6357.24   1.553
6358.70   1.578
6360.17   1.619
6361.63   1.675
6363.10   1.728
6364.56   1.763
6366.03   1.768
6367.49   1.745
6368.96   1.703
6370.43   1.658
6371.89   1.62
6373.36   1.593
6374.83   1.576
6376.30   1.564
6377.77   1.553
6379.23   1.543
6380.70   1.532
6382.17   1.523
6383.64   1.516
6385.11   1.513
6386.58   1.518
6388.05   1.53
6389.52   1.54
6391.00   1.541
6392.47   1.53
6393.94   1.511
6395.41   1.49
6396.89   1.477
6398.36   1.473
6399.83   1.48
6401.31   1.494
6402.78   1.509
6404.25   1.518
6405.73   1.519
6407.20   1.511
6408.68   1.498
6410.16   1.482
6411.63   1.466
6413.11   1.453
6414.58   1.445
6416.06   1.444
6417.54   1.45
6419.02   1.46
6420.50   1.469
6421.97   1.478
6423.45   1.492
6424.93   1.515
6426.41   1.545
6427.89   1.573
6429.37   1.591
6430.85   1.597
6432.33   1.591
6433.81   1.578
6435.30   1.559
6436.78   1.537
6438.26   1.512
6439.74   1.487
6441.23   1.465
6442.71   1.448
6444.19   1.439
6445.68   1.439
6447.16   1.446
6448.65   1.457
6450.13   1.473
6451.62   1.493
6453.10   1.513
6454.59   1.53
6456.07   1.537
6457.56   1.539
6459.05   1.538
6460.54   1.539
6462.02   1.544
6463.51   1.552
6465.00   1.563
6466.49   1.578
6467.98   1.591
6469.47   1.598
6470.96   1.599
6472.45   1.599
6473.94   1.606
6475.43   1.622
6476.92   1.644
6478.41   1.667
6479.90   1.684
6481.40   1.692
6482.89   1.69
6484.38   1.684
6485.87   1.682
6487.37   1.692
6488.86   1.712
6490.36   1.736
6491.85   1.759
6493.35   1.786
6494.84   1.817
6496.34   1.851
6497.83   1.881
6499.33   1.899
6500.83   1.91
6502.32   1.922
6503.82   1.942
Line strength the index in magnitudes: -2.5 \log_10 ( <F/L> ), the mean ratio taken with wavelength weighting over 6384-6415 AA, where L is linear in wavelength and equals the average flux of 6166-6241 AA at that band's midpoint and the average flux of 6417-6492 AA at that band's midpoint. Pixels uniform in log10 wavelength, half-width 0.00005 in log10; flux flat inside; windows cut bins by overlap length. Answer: 0.020 mag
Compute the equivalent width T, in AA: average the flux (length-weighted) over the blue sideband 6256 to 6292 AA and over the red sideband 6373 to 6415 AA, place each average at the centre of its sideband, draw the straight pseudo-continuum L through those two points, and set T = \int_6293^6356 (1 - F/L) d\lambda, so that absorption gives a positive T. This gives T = -4.9 AA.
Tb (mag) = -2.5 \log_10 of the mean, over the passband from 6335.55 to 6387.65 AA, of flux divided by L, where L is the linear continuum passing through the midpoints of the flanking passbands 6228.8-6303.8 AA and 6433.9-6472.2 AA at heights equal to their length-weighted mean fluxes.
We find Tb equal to -0.04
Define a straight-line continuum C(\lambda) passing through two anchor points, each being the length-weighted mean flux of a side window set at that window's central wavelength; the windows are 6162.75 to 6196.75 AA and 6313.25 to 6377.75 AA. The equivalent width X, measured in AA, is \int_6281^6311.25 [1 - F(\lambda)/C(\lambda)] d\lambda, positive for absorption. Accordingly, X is -3.6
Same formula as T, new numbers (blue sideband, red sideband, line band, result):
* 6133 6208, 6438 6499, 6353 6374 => -1.50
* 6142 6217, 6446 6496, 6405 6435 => 1.31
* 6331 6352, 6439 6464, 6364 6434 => -2.00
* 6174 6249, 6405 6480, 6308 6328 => -0.88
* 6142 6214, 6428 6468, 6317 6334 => 0.25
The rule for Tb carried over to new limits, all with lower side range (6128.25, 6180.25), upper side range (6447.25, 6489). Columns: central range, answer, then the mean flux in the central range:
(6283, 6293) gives 0.032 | 1.45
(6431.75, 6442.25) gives 0.031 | 1.53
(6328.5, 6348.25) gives 0.026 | 1.48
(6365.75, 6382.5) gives -0.051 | 1.61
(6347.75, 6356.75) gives 0.001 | 1.53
